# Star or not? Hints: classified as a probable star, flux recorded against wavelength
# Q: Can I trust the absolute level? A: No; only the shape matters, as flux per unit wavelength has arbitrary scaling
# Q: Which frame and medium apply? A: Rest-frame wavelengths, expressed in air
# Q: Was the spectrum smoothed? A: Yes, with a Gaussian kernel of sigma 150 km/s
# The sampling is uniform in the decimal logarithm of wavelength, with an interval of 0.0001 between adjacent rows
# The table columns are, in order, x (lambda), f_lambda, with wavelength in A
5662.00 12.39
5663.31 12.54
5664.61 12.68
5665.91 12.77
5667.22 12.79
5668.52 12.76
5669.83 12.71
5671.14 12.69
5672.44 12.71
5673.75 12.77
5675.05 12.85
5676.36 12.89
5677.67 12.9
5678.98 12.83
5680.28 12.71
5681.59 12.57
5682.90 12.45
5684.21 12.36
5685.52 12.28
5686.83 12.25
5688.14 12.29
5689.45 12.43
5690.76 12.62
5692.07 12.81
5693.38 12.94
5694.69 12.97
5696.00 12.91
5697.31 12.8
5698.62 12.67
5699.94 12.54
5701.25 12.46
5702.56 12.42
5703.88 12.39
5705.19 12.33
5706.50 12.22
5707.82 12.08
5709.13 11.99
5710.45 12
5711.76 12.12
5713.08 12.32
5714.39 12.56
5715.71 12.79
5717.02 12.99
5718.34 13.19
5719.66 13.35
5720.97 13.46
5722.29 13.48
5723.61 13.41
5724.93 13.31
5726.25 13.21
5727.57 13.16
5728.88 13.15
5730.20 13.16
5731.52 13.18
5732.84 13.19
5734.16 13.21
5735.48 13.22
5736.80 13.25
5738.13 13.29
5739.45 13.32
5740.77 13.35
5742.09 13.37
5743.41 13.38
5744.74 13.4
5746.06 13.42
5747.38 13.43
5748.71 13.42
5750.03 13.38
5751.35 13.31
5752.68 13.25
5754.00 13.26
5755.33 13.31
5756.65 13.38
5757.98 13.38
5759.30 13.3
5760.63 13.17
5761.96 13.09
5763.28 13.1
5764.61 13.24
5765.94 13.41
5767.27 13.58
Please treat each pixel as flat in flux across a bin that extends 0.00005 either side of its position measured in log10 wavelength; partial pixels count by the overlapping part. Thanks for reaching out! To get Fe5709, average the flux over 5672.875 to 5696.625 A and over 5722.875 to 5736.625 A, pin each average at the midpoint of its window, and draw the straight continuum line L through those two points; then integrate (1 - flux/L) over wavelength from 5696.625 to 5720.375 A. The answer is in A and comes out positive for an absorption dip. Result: 0.8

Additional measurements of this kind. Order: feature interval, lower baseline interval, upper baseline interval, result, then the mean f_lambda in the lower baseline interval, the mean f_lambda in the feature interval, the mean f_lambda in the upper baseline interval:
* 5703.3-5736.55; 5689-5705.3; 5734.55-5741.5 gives 0.4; 12.7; 12.9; 13.3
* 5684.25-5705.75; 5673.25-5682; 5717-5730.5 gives 0.7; 12.8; 12.6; 13.3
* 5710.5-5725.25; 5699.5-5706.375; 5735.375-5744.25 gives -0.2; 12.4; 13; 13.3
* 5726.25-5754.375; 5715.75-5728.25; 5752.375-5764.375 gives -0.1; 13.3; 13.3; 13.3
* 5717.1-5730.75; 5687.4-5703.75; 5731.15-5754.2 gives -0.2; 12.6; 13.3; 13.3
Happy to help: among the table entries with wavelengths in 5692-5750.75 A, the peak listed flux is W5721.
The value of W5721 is 13.48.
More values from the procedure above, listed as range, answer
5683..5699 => 12.97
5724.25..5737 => 13.31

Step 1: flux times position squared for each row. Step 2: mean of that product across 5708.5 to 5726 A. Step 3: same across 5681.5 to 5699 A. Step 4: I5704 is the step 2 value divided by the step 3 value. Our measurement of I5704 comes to 1.03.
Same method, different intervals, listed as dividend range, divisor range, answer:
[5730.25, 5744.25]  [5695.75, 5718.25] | 1.08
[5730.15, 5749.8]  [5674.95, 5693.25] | 1.08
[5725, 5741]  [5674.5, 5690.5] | 1.07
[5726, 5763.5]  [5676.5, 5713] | 1.08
